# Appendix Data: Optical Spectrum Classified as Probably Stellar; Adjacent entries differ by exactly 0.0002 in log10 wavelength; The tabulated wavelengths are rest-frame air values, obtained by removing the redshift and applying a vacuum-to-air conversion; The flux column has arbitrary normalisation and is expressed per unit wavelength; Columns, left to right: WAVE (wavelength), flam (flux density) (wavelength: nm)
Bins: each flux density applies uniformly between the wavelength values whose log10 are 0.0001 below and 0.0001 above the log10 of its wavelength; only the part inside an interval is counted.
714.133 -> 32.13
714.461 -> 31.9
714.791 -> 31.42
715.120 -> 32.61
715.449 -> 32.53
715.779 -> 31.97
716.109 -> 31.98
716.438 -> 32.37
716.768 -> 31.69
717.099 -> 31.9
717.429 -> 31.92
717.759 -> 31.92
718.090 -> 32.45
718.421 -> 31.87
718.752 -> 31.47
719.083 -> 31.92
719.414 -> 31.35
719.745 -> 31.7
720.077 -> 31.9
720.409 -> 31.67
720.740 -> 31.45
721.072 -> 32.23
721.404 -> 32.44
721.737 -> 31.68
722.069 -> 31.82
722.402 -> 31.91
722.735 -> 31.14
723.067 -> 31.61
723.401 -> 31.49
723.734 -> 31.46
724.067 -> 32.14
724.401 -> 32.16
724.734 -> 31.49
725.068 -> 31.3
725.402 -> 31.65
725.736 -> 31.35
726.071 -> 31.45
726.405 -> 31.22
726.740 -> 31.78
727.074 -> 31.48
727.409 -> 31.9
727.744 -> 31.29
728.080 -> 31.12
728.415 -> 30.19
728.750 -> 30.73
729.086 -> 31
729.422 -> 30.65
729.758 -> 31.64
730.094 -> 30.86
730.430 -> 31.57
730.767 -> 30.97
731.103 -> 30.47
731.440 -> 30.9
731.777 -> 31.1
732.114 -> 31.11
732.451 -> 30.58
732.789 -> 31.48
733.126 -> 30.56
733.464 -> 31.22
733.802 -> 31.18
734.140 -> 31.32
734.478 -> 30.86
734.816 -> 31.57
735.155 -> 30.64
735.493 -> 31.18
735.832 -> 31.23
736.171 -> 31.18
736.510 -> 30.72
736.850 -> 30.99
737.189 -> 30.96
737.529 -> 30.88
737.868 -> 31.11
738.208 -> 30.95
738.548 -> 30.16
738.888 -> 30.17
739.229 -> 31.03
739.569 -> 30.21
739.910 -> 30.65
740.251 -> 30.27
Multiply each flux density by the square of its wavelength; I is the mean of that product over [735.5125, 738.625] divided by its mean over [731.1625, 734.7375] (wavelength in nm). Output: 1.0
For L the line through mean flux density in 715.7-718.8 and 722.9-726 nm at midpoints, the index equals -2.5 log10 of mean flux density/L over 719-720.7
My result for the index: 0.01 mag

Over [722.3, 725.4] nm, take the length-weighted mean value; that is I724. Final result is 31.6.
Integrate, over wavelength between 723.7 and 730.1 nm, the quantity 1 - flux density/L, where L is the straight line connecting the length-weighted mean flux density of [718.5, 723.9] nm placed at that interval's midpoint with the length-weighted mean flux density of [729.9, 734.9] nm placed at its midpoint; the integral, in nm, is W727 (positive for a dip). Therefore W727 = 0.004 nm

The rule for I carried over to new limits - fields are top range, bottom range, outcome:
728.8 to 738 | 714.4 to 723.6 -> 1.01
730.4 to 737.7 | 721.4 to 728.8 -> 1.01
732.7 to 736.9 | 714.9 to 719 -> 1.02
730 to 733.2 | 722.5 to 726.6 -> 1.00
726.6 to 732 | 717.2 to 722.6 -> 1.00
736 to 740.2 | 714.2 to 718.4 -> 1.02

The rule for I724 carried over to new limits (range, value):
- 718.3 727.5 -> 31.7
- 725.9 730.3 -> 31.2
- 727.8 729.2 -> 30.8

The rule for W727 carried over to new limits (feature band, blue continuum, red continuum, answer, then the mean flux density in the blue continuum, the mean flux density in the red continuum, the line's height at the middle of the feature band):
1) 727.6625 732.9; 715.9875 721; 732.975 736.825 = 0.05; 31.8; 31.1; 31.3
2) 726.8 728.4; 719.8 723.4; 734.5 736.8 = 0.01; 31.8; 31.1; 31.5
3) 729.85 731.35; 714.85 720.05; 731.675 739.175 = 0.01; 32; 31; 31.2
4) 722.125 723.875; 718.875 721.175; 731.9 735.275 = 0.00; 31.7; 31.1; 31.6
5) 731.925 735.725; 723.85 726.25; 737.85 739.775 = -0.01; 31.6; 30.6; 31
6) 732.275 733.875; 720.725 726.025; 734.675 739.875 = 0.01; 31.7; 30.9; 31.1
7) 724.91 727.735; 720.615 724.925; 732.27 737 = 0.00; 31.8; 31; 31.6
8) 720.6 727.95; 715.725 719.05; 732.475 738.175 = -0.01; 32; 31.1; 31.6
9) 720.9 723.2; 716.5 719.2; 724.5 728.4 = -0.01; 31.9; 31.4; 31.7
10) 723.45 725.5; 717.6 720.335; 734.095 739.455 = -0.01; 31.8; 30.9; 31.5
